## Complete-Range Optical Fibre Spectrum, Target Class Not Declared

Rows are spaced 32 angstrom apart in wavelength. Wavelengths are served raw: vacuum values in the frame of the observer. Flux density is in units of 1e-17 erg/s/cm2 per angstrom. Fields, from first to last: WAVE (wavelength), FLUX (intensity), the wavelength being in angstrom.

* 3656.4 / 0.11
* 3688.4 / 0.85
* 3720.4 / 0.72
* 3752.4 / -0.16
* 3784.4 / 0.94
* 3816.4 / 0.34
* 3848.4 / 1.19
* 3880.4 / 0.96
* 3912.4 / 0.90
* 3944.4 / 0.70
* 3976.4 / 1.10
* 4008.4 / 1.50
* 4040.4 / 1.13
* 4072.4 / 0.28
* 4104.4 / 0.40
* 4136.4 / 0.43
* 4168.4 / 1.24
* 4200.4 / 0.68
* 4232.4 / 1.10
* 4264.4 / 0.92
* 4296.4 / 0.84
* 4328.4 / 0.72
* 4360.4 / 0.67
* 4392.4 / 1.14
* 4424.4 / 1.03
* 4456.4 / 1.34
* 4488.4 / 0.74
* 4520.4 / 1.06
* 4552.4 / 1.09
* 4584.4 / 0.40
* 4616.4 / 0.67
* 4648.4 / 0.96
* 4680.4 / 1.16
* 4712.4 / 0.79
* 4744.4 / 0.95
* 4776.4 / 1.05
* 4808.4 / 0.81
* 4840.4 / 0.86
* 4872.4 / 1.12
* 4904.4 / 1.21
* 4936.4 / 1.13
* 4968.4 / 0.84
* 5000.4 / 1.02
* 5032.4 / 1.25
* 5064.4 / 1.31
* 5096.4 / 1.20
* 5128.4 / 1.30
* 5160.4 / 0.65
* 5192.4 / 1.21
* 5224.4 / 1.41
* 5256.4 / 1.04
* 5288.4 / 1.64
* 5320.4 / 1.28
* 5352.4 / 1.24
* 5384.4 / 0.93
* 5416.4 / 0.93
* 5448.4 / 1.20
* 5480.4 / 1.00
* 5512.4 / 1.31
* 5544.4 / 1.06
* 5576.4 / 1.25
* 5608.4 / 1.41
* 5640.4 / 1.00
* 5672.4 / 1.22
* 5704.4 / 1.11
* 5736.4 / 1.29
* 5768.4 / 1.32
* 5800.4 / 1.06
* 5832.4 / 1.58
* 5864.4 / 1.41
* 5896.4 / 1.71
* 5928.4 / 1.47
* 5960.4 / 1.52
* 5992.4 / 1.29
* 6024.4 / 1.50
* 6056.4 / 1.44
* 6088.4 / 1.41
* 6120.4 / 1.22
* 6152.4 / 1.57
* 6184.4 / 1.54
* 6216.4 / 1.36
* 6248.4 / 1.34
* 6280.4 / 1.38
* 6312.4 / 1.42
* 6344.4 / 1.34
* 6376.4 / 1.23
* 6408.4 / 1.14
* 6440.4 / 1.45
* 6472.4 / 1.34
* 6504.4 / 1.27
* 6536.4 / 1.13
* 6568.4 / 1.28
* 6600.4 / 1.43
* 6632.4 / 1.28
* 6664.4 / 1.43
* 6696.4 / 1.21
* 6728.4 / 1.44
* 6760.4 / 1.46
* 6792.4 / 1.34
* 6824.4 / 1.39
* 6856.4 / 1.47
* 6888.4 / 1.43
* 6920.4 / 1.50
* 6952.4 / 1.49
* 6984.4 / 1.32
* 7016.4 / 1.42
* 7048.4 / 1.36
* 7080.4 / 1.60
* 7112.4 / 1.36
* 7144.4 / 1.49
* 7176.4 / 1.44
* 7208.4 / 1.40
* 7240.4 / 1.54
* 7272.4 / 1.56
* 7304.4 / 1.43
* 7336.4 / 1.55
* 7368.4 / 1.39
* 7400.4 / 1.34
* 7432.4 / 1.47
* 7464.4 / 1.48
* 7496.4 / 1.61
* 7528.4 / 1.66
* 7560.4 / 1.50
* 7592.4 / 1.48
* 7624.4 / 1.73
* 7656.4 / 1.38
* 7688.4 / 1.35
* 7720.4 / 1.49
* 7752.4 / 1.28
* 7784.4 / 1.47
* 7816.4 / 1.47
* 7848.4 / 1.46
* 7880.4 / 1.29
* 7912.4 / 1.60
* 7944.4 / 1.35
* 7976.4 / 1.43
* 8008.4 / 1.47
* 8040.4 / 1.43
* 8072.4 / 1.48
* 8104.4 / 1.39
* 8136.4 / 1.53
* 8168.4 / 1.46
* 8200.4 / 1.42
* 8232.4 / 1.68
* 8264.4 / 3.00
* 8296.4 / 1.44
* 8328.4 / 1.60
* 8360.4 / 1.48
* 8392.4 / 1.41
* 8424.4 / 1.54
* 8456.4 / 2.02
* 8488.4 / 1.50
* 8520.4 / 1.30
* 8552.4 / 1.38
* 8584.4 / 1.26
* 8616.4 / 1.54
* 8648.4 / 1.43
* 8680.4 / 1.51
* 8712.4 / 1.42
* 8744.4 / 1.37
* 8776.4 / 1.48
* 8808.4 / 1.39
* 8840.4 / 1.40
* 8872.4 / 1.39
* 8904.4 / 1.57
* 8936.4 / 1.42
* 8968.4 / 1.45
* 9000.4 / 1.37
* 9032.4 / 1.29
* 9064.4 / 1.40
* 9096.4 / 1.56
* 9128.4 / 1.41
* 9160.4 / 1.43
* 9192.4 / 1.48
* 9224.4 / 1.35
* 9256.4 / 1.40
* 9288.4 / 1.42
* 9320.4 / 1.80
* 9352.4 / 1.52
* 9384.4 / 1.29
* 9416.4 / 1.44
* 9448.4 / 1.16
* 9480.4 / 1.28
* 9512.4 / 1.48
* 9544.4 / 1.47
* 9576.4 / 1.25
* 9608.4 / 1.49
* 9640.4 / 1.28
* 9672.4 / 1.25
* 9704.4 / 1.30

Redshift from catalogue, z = 0.257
